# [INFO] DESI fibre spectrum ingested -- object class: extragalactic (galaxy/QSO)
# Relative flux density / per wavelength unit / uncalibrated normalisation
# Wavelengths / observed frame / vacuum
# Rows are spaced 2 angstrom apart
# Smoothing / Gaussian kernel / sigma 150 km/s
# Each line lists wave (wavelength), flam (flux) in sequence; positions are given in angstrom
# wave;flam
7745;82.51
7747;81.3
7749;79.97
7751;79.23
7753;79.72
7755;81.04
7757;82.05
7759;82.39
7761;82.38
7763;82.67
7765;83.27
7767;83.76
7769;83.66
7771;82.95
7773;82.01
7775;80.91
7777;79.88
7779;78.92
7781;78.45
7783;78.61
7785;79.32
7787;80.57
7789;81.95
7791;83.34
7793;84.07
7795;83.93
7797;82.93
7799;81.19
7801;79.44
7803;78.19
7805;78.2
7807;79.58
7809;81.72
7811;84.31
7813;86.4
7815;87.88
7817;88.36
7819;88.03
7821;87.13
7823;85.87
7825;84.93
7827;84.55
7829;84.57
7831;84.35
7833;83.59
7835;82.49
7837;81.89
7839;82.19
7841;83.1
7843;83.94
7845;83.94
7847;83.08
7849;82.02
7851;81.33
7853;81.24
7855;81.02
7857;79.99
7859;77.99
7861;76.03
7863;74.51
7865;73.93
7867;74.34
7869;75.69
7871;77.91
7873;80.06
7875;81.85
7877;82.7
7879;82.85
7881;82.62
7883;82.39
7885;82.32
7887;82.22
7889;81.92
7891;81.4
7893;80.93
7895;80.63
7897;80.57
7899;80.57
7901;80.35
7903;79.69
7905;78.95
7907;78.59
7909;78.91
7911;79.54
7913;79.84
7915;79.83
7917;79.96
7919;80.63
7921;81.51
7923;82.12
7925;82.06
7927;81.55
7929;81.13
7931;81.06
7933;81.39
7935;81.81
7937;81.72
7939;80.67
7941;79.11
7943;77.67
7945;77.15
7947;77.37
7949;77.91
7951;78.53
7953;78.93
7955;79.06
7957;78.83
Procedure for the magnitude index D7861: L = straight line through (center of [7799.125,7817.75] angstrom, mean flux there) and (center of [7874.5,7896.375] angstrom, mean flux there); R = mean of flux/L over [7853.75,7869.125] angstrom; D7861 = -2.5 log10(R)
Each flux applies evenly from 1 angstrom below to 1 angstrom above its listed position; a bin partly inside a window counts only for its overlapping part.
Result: 0.07 mag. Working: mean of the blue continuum 82.5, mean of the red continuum 82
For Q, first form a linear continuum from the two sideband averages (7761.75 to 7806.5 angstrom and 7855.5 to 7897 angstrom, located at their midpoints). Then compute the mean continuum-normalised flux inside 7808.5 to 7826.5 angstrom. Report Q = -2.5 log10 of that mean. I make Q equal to -0.07 mag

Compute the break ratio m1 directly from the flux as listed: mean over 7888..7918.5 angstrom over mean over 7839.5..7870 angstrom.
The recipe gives 1.01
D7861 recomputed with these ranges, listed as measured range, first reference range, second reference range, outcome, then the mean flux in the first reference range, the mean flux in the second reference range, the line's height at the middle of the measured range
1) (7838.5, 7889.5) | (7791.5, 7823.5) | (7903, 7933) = 0.02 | 83.5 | 80.4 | 81.9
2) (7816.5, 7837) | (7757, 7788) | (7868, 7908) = -0.05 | 81.3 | 80.7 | 81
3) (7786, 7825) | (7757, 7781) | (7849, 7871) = -0.04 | 81.9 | 77.8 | 80.3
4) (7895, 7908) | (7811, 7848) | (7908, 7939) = 0.03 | 84.8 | 80.9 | 81.8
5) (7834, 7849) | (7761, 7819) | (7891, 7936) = -0.02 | 82.1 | 80.5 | 81.5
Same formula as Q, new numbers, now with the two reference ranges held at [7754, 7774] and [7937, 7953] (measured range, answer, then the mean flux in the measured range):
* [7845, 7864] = 0.01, 79.9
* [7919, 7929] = -0.03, 81.6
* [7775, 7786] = 0.04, 79.2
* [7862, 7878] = 0.04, 77.6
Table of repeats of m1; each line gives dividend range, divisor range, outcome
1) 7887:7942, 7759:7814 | 0.99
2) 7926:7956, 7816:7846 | 0.94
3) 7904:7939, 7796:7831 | 0.96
